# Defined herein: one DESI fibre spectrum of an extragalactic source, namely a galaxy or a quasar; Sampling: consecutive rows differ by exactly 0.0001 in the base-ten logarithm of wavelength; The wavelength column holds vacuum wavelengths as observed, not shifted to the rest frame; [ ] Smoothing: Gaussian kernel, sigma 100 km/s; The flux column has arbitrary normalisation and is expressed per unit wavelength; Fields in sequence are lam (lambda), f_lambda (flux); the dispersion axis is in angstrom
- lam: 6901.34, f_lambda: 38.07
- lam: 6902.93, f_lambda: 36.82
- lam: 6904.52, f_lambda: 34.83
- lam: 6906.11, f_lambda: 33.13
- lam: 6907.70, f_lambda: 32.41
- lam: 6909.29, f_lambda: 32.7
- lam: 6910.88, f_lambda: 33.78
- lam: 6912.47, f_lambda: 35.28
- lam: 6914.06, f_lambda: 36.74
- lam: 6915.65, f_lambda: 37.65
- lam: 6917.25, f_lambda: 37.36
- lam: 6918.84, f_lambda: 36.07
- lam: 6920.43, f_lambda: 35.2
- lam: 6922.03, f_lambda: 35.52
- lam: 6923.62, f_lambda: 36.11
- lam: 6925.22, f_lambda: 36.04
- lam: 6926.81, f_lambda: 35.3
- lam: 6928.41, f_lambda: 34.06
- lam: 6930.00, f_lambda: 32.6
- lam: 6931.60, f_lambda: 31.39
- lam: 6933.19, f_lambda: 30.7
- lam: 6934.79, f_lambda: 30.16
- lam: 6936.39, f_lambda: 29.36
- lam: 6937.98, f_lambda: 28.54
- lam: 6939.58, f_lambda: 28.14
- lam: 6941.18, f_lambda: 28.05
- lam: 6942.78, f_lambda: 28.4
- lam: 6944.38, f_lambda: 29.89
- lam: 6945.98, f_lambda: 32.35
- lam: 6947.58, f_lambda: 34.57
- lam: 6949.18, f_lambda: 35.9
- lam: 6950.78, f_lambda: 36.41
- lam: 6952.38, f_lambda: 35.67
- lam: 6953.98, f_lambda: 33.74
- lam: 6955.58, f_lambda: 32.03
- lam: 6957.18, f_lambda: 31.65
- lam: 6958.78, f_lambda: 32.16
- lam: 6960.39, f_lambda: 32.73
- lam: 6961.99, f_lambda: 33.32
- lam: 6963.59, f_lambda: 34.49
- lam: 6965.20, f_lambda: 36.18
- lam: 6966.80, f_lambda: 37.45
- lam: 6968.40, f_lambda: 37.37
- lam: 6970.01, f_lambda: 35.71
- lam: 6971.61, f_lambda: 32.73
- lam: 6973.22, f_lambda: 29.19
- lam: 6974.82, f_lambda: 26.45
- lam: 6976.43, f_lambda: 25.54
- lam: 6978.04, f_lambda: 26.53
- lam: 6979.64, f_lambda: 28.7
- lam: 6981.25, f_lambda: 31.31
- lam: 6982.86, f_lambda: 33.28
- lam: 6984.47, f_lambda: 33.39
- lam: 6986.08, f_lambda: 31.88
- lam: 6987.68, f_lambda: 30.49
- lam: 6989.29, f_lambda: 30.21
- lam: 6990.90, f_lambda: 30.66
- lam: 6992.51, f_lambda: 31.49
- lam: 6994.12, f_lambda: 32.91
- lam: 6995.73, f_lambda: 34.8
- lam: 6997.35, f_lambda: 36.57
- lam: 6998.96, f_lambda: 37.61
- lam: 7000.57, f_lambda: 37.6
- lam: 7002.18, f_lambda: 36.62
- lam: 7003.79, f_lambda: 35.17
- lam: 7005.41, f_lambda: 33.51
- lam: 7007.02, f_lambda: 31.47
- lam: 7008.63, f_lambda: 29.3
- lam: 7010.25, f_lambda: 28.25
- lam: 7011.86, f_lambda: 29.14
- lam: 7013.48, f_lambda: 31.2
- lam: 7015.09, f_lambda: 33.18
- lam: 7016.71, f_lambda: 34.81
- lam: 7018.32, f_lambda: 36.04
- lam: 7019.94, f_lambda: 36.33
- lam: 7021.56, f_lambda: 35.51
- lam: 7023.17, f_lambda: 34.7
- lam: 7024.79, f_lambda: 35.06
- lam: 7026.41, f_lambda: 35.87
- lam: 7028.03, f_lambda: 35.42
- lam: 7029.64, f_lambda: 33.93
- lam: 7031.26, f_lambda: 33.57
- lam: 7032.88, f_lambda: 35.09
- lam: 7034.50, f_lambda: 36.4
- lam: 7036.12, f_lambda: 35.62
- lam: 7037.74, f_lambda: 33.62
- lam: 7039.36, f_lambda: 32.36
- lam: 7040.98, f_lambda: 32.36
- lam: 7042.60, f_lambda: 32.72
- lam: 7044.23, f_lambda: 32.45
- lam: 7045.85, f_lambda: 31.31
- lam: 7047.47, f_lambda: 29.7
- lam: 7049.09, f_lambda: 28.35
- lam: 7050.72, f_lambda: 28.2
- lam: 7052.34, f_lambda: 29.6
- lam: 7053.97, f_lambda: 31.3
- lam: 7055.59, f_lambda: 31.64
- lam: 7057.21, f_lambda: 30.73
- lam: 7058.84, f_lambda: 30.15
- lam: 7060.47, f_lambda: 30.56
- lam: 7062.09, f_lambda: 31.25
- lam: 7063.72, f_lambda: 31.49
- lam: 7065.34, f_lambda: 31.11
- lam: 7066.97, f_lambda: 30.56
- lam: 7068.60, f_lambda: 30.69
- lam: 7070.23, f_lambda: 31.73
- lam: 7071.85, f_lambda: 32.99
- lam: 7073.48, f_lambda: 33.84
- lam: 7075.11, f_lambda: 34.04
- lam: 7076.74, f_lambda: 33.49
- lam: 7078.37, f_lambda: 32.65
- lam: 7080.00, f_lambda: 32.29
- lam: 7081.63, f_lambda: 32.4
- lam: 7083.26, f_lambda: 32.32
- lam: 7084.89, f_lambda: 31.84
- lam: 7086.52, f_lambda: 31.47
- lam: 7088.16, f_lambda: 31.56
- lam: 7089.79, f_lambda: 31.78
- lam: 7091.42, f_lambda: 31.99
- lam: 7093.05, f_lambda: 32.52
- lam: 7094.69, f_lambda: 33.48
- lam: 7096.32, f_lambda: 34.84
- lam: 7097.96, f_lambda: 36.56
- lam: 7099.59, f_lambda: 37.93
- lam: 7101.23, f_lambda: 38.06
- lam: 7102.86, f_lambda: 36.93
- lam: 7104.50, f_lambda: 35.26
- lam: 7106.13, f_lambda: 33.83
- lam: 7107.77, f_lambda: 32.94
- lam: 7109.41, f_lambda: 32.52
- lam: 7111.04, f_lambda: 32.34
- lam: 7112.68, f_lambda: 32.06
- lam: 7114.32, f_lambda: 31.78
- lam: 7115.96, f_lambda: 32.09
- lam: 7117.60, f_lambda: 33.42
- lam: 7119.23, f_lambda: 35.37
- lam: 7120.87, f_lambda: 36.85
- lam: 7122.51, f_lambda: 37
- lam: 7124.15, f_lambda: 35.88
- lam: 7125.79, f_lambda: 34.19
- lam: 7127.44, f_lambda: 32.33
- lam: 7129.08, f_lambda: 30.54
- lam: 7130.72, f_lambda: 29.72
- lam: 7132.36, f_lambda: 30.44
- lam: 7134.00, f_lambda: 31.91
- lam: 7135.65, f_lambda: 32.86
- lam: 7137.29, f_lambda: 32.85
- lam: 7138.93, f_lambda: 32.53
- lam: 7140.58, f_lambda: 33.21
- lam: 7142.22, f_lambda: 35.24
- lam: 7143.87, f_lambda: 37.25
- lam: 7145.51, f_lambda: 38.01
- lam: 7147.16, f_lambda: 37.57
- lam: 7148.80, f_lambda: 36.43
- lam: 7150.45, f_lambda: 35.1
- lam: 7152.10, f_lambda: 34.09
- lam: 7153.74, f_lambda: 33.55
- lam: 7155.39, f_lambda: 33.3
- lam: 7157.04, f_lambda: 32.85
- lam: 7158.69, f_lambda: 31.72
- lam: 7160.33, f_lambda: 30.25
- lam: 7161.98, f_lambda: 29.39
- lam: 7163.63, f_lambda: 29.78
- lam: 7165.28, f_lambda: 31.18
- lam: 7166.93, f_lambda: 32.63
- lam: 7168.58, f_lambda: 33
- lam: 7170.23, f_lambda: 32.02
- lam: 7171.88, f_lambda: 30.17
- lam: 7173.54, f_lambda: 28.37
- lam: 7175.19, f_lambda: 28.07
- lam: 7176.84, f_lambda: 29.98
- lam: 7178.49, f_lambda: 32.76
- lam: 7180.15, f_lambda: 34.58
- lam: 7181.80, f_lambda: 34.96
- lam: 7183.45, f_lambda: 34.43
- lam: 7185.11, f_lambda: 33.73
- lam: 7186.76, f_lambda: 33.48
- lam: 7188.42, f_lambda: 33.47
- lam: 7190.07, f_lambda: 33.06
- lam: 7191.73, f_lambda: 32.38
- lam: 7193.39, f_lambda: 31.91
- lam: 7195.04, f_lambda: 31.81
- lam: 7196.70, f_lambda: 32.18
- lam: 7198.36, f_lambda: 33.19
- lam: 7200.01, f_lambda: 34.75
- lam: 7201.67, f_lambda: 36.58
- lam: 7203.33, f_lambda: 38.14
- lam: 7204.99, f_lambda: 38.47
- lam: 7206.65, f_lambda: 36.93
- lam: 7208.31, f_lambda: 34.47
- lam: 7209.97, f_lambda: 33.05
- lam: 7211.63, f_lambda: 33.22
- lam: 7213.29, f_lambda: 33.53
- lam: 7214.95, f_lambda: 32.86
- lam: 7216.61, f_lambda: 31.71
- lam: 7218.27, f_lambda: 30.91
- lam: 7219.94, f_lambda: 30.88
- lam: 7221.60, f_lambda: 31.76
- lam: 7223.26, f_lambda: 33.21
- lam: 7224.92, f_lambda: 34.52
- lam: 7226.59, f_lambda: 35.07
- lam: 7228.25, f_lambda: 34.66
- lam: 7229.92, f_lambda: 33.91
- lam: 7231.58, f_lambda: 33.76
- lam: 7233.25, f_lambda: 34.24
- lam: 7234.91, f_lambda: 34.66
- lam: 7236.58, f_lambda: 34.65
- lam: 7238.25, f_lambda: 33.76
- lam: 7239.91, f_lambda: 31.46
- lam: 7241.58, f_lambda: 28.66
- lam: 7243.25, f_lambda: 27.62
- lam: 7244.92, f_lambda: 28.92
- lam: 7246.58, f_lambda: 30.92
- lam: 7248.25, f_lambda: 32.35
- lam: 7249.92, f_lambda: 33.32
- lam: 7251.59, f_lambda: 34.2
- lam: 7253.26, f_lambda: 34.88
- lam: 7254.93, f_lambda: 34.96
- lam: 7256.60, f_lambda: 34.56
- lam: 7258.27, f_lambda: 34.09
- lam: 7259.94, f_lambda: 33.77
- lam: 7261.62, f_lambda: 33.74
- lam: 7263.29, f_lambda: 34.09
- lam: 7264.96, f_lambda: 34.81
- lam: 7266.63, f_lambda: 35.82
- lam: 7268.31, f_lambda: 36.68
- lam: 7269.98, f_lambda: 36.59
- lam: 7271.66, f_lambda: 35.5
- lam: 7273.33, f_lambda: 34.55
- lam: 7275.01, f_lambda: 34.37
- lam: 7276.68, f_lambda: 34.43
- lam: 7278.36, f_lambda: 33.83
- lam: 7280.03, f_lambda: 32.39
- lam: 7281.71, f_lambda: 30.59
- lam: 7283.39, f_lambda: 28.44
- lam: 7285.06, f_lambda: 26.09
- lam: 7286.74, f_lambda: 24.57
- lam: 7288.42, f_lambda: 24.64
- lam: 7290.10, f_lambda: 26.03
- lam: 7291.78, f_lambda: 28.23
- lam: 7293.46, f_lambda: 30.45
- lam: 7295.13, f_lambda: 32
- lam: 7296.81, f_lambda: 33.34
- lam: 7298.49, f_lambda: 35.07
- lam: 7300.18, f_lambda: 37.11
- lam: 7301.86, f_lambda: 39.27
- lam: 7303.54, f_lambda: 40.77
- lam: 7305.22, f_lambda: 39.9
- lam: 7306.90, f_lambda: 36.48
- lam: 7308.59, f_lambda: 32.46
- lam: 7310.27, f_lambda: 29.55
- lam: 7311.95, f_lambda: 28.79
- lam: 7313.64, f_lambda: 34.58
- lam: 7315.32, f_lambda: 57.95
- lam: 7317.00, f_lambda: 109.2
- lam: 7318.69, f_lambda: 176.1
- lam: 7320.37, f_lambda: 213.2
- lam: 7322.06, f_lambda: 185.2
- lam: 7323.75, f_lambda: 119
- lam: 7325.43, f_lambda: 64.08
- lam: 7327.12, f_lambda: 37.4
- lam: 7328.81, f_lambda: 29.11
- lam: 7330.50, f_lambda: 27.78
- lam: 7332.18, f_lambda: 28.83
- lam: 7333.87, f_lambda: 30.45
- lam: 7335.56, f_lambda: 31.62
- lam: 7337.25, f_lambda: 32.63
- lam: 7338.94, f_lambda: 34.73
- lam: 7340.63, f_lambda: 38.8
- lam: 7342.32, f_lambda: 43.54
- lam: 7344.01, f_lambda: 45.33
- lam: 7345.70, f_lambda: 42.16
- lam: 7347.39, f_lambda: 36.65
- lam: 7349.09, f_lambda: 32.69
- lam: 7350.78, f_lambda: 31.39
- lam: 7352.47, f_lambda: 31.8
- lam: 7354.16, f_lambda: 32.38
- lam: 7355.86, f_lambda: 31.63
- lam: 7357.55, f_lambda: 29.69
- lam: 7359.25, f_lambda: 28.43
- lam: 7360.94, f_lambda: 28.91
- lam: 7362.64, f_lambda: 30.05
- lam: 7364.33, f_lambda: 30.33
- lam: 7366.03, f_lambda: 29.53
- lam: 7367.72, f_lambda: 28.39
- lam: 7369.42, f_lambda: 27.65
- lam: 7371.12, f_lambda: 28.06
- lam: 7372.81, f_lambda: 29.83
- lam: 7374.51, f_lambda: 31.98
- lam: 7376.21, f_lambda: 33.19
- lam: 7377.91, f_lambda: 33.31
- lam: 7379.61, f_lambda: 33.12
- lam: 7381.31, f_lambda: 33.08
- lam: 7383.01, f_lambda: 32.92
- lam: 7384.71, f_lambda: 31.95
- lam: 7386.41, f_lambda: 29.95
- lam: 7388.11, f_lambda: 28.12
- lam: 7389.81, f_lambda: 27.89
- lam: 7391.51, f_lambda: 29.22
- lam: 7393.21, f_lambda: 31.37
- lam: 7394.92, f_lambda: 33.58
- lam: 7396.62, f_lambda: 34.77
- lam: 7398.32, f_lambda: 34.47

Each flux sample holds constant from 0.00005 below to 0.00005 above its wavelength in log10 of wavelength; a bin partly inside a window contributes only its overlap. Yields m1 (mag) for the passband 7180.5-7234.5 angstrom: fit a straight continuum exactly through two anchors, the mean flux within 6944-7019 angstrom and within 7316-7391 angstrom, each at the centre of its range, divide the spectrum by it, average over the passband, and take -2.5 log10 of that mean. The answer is 0.23 mag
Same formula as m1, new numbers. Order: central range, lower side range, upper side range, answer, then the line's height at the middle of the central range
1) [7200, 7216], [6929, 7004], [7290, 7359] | 0.26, 44.8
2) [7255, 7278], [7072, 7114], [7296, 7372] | 0.26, 44.4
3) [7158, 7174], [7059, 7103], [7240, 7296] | 0.05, 32.5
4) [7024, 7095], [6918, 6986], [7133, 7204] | 0.02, 32.8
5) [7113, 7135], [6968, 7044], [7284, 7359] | 0.17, 38.9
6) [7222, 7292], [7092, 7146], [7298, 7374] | 0.31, 43.3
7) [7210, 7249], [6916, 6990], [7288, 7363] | 0.34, 44.7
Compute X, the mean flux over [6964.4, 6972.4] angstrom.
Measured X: 35.9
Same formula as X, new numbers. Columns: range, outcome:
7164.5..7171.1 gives 32.2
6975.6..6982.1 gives 28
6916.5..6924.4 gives 36.1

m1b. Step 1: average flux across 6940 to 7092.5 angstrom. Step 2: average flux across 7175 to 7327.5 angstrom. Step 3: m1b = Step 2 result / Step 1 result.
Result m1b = 1.26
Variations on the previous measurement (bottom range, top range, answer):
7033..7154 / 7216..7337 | 1.28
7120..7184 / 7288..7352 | 1.58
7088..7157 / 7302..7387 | 1.37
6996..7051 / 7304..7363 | 1.59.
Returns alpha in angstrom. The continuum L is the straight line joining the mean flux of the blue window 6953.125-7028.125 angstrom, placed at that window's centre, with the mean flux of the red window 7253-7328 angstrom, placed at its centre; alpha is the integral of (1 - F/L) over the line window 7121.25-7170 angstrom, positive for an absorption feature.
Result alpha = 9.3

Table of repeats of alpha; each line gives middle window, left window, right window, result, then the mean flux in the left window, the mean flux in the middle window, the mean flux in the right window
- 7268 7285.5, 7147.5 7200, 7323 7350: 2.4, 32.5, 33.1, 41.9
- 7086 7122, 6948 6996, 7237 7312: -1.5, 32.5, 33.9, 32.8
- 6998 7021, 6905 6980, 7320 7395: 0.4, 32.9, 33.6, 41.2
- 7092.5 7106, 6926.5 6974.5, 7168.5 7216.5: -1.1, 32.6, 35.7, 33.3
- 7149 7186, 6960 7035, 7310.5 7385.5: 7.6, 33.2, 32.2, 48.1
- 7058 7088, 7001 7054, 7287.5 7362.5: 3.0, 33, 31.9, 48.9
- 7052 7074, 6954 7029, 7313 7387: 2.9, 33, 31.3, 48.4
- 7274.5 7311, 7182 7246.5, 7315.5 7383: 9.0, 33.3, 32.3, 49.6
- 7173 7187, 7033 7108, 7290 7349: 3.2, 32.6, 32.3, 54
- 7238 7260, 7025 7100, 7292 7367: 5.9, 32.5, 32.3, 49.1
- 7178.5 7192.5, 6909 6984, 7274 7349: 3.1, 32.9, 33.7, 48.9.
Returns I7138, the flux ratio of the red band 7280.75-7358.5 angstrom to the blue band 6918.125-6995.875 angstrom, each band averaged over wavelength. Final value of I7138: 1.48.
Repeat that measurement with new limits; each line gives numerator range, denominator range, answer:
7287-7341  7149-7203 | 1.67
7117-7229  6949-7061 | 1.02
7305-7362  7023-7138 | 1.64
